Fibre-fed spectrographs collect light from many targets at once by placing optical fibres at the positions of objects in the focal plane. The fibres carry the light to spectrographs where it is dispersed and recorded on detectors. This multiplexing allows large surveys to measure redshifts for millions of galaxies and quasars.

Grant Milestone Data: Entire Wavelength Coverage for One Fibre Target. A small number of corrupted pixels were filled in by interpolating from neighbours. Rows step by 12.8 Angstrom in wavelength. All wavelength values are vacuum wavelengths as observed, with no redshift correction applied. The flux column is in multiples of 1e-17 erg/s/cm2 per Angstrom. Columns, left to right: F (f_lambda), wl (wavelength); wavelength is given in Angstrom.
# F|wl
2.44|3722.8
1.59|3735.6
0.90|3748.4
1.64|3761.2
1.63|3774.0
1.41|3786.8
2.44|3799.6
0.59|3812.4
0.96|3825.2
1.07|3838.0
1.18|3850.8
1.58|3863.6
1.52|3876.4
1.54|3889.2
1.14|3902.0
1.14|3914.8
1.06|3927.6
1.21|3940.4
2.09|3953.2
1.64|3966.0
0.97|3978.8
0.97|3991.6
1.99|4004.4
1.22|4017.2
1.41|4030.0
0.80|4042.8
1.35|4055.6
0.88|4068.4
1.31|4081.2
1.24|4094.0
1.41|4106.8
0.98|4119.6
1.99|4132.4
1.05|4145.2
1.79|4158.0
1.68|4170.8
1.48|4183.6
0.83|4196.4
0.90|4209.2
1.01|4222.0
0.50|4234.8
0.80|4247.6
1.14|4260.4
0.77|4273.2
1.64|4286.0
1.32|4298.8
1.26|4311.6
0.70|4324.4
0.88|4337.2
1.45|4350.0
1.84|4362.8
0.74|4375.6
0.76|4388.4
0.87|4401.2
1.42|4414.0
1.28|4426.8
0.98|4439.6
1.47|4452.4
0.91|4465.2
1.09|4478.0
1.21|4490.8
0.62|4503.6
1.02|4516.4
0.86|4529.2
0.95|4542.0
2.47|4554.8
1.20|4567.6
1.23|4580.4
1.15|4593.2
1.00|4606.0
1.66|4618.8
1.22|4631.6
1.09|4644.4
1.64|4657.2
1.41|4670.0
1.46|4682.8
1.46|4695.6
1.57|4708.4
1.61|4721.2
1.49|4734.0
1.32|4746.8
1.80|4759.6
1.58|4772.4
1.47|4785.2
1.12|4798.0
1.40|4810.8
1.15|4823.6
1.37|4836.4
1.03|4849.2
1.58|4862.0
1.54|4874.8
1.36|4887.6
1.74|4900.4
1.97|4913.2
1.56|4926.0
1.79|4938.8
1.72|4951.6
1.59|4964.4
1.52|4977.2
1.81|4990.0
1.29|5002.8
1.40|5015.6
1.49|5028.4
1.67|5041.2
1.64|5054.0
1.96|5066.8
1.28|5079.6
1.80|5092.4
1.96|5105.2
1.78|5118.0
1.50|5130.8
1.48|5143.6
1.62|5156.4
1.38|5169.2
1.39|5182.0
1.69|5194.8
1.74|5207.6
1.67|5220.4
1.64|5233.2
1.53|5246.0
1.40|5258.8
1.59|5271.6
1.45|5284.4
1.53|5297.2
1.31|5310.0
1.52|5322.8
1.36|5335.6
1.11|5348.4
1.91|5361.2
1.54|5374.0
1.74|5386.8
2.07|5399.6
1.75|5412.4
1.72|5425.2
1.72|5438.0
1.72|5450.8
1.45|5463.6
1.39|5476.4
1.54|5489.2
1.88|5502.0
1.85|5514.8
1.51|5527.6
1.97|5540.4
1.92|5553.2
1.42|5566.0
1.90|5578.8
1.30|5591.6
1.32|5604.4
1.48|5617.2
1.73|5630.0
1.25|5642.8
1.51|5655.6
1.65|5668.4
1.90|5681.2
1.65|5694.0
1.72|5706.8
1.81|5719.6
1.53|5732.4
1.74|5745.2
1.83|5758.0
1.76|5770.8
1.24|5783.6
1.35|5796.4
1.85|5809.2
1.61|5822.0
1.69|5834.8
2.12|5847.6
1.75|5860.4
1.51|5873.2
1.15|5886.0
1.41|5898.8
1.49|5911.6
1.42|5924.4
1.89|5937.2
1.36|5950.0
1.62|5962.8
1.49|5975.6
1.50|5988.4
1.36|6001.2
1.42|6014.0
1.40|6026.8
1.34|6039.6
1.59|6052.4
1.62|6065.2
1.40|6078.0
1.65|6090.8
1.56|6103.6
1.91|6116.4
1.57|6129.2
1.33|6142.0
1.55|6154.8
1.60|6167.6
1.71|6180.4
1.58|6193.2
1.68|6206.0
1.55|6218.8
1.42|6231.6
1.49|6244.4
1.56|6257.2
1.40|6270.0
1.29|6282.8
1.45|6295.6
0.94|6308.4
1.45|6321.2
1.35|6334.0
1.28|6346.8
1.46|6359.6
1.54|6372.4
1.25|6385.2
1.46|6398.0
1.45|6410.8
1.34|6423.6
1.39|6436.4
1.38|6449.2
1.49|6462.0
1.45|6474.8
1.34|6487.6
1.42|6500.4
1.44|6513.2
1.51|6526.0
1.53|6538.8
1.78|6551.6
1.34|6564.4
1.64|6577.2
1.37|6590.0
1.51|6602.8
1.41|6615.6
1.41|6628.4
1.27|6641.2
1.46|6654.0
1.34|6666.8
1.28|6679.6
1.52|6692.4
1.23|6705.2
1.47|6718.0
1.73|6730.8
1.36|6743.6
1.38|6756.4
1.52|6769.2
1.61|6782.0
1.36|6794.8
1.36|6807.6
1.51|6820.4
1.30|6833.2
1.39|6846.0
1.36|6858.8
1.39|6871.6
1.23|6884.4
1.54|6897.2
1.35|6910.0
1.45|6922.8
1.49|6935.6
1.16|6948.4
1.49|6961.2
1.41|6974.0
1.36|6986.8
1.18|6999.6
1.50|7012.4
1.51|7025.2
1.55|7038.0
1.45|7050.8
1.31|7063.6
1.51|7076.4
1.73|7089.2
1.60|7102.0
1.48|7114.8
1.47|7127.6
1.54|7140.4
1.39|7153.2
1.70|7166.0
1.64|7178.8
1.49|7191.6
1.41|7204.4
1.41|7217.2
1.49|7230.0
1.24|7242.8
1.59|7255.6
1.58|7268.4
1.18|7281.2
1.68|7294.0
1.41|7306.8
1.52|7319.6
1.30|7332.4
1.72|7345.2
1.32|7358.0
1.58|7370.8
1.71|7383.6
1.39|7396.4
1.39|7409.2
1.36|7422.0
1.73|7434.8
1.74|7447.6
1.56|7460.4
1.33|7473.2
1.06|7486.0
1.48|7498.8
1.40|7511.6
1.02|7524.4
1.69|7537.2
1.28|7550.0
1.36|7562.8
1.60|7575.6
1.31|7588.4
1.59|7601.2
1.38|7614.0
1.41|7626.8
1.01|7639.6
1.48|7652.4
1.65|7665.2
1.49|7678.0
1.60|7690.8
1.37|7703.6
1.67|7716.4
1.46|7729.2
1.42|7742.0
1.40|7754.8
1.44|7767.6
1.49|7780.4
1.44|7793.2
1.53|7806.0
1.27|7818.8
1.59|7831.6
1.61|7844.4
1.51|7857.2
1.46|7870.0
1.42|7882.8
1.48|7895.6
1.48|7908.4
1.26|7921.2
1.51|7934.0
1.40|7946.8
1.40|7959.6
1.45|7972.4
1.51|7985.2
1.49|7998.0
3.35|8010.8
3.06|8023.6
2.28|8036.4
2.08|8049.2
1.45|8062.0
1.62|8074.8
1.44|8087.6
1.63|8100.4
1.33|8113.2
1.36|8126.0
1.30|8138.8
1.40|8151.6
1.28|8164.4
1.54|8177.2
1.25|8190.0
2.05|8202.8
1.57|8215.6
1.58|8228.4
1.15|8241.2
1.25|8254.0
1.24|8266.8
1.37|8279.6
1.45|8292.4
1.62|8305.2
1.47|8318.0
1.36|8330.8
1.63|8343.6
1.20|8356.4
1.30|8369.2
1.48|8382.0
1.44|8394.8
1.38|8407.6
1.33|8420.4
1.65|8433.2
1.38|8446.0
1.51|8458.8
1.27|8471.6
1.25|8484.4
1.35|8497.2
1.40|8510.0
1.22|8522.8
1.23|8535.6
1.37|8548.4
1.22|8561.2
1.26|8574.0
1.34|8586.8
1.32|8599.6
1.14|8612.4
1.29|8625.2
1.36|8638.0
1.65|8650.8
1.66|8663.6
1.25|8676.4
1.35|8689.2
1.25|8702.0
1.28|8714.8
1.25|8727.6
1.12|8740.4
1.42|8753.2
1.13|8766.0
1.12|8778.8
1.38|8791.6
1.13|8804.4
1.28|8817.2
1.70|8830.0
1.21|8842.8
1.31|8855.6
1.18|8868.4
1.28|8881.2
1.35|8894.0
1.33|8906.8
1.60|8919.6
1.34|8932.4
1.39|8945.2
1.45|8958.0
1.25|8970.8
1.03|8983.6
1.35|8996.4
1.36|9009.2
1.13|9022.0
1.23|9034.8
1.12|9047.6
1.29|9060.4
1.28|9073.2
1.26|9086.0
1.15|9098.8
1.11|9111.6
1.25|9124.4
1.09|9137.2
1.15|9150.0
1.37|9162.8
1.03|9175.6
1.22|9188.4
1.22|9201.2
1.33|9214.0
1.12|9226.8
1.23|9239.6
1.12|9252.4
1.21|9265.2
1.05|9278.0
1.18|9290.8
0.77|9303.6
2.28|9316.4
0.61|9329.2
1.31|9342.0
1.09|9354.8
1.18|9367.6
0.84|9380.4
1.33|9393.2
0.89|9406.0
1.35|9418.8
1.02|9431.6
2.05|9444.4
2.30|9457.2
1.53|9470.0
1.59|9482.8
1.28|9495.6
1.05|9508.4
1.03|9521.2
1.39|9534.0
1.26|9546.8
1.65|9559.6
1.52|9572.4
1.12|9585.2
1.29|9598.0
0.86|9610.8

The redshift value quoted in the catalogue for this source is 0.22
